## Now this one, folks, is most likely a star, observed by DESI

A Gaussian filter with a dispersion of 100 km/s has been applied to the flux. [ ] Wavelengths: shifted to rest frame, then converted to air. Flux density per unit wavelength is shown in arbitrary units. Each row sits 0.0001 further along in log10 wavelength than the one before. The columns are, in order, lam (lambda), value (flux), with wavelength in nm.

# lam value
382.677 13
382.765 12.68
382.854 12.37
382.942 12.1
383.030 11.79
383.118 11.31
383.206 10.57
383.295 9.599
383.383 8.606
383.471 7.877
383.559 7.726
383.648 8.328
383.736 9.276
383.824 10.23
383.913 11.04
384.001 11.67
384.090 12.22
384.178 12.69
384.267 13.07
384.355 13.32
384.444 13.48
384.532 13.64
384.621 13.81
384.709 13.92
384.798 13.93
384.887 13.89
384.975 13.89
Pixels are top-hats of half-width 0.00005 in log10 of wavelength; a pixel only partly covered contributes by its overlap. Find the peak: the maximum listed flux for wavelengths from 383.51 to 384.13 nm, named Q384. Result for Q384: 12.22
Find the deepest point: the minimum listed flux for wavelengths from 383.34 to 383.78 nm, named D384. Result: 7.726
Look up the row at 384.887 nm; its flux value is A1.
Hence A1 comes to 13.89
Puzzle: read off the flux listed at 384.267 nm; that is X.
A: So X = 13.07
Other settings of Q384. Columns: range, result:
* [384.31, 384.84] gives 13.93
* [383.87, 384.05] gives 11.67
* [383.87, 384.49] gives 13.48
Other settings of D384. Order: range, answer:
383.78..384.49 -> 10.23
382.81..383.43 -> 8.606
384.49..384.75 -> 13.64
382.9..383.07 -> 11.79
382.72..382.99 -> 12.1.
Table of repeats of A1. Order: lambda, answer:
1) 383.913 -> 11.04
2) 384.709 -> 13.92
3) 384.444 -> 13.48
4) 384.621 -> 13.81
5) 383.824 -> 10.23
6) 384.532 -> 13.64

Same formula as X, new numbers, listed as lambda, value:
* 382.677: 13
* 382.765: 12.68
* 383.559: 7.726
